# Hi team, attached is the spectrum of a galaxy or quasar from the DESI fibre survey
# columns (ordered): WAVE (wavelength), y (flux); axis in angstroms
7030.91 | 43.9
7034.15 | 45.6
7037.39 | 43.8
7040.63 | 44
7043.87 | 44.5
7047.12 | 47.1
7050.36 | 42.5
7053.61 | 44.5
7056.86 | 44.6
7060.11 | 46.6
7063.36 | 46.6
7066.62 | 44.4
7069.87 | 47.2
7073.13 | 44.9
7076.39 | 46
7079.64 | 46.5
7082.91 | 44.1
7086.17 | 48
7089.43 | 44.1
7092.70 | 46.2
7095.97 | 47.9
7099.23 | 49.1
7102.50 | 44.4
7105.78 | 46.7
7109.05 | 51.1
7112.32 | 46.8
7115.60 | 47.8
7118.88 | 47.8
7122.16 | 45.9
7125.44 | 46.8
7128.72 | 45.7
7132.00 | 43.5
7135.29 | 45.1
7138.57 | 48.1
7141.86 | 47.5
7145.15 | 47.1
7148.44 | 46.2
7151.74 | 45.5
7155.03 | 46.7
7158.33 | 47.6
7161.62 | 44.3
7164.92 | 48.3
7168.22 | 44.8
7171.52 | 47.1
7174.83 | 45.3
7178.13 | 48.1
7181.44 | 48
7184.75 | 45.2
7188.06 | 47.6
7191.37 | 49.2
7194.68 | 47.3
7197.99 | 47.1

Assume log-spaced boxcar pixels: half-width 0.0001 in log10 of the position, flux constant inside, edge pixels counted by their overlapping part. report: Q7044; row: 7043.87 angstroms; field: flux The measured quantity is 44.5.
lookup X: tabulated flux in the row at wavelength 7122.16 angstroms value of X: 45.9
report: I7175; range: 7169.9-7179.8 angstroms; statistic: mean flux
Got 46.8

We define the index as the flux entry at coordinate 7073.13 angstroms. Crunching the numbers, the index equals 44.9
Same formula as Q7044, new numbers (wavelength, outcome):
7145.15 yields 47.1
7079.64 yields 46.5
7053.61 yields 44.5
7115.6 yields 47.8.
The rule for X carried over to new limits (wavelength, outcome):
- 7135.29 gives 45.1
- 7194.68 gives 47.3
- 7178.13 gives 48.1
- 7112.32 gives 46.8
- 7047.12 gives 47.1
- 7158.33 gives 47.6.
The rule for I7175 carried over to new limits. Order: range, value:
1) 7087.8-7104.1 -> 46.4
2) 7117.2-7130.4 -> 46.6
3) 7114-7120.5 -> 47.8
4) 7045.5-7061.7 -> 45.1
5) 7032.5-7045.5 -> 44.5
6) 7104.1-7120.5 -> 48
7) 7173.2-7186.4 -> 46.7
